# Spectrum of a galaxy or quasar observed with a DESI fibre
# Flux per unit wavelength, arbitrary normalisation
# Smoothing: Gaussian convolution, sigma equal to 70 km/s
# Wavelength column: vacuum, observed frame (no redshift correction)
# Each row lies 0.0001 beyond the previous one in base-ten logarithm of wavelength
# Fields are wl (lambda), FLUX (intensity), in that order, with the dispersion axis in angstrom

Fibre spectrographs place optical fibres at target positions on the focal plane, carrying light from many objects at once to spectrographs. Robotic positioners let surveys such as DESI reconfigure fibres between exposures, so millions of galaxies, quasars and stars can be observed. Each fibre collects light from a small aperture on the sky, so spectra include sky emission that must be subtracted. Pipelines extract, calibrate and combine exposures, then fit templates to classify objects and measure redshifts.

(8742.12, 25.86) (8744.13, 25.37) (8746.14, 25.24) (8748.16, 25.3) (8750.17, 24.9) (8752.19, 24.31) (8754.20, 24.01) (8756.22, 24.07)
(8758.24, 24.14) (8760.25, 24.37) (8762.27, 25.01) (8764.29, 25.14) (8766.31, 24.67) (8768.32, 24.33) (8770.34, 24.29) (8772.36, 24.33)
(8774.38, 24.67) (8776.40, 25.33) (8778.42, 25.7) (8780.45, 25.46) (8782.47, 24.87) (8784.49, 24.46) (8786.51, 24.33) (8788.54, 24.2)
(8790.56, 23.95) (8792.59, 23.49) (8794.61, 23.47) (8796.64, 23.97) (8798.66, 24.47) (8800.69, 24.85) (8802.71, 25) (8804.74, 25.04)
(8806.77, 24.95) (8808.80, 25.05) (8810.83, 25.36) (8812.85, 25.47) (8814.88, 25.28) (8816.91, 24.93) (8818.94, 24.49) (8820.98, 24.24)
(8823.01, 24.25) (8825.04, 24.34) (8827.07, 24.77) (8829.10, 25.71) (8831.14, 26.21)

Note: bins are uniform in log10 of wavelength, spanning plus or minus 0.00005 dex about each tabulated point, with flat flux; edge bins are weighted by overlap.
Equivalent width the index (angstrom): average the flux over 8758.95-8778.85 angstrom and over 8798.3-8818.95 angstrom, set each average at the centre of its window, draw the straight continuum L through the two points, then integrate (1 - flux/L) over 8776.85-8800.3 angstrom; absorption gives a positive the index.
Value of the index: 0.4 angstrom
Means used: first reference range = 24.8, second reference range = 25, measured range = 24.4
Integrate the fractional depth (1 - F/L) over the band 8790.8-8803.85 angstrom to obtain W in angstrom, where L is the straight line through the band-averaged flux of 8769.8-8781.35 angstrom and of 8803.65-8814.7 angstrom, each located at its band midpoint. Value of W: 0.47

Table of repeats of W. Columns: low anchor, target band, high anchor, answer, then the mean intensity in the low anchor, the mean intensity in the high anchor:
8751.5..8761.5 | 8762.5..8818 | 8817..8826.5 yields -0.93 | 24.2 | 24.4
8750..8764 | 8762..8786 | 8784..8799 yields -0.63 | 24.4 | 24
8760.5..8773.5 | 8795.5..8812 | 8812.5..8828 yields -0.11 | 24.6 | 24.7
